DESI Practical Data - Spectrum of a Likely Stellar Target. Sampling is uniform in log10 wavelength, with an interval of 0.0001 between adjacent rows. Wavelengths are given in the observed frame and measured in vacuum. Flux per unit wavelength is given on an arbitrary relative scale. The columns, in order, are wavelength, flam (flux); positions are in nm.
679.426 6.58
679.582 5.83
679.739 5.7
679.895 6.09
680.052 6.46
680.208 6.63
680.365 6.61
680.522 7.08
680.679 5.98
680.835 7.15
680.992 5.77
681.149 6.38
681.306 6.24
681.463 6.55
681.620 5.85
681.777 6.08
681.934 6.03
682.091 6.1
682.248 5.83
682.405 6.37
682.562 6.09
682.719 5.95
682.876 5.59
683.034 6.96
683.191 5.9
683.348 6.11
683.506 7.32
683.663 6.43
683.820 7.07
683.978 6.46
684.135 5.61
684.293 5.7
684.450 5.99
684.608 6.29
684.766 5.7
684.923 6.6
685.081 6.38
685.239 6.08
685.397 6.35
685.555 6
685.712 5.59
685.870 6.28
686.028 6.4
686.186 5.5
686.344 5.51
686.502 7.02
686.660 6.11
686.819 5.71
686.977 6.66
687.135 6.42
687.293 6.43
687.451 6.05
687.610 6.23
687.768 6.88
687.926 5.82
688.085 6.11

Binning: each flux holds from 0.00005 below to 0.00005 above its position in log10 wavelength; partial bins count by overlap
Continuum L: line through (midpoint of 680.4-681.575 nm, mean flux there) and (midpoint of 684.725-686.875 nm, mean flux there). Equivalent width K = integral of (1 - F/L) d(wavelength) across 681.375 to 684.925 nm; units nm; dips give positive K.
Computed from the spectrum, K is 0.052 nm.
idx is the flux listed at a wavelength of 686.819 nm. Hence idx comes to 5.71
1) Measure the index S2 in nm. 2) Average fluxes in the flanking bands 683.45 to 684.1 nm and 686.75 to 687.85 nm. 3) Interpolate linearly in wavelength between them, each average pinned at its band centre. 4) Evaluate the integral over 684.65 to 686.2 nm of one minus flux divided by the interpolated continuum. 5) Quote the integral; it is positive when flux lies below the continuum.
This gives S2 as 0.10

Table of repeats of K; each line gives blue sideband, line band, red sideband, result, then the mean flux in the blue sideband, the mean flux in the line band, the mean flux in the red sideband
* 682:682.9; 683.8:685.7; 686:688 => -0.007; 6.02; 6.14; 6.21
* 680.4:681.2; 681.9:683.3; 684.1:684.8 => 0.020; 6.48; 6.1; 5.88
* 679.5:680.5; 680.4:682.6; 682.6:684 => 0.025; 6.27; 6.26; 6.41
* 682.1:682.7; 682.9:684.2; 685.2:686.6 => -0.079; 6.09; 6.45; 6.08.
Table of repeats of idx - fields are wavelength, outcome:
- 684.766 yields 5.7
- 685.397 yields 6.35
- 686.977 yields 6.66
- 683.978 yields 6.46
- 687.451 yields 6.05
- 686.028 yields 6.4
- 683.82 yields 7.07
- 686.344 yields 5.51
